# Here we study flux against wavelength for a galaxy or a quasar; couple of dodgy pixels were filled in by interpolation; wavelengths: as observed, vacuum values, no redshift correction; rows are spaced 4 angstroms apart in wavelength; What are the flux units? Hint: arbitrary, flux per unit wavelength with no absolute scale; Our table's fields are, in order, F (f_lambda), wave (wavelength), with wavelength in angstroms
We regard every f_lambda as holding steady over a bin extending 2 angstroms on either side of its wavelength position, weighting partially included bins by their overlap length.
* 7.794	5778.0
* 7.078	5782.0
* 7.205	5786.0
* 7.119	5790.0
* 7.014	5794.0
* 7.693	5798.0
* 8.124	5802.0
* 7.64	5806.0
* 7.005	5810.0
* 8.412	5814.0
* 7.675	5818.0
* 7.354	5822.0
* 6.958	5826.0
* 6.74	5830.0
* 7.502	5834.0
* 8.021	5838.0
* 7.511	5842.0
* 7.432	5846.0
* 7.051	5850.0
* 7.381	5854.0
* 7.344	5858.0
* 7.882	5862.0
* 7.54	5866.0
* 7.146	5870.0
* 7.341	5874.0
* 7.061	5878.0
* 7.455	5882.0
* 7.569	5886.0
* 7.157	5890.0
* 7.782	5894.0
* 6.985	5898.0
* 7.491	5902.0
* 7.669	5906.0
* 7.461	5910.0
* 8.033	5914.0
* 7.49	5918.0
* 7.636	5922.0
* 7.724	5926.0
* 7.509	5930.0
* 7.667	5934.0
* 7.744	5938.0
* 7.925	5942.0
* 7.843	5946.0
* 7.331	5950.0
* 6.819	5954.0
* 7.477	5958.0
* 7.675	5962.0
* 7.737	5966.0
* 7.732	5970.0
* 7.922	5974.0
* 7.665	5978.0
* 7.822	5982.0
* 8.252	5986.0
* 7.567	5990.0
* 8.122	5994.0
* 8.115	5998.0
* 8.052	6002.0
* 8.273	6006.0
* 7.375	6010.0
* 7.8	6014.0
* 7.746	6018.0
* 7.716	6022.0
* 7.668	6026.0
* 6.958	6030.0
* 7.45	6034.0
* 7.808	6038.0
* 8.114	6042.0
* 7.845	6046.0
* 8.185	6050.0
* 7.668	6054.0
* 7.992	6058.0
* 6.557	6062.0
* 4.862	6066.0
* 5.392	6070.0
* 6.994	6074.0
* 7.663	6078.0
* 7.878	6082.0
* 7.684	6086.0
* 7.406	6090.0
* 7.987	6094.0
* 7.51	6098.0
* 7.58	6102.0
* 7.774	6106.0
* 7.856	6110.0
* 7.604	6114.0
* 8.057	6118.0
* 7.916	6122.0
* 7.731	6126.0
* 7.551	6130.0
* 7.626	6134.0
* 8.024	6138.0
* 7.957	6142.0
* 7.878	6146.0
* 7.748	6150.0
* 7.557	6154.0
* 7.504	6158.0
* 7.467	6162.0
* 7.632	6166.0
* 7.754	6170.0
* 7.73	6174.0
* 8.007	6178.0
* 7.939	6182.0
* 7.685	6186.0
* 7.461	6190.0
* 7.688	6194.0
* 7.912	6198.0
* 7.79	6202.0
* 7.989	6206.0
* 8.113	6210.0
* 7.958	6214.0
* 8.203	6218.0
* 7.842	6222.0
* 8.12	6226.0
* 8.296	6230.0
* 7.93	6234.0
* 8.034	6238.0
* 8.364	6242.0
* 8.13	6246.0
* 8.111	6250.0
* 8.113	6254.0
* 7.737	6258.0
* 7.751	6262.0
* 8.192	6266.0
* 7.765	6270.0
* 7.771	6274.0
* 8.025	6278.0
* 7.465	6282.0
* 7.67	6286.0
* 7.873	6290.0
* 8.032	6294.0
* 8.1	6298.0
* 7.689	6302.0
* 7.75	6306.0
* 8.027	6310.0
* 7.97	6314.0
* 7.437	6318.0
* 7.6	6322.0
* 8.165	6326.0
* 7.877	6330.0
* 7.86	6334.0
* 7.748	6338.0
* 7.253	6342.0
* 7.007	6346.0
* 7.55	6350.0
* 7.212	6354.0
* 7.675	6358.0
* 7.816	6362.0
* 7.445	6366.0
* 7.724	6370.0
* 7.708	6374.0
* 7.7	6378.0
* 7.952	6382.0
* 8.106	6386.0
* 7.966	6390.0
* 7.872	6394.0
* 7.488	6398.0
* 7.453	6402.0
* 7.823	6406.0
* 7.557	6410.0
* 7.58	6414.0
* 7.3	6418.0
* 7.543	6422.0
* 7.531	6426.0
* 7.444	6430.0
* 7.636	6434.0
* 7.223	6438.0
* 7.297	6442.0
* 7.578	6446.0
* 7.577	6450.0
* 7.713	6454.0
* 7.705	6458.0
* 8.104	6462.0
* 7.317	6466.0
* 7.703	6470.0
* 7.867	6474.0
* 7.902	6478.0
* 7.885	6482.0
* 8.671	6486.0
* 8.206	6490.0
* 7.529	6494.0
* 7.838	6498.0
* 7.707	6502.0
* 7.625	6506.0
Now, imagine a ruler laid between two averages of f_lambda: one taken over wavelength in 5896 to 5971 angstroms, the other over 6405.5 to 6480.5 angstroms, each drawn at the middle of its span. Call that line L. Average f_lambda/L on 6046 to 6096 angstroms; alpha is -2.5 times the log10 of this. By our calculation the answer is 0.05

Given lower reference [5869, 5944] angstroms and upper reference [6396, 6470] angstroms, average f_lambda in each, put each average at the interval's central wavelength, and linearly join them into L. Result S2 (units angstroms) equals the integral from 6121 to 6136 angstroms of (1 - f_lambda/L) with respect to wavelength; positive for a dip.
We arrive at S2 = -0.31 angstroms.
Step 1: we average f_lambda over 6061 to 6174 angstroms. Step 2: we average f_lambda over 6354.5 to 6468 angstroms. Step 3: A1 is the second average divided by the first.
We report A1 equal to 1.02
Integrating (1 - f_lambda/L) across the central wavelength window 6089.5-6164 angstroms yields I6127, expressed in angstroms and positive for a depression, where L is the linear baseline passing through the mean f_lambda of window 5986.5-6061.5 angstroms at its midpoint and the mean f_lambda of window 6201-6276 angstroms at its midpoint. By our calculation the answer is 1.6 angstroms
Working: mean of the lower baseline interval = 7.79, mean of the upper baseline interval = 8.01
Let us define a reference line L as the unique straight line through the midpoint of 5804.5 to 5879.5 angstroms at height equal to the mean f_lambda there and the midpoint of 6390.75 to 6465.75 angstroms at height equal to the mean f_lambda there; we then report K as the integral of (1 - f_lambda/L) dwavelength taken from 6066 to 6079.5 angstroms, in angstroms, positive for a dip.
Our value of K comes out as 2.00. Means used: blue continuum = 7.42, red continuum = 7.58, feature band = 6.38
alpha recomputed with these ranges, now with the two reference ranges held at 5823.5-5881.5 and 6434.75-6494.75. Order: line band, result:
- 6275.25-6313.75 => -0.03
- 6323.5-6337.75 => -0.04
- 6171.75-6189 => -0.04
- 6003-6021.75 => -0.05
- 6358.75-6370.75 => 0.00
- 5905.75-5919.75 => -0.04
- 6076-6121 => -0.03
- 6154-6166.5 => 0.00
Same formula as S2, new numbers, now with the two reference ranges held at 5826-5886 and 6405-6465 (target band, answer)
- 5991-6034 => -1.9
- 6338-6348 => 0.4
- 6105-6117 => -0.5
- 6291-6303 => -0.7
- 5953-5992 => -1.4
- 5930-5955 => -0.6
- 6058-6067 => 1.4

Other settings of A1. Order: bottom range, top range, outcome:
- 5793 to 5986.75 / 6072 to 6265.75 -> 1.04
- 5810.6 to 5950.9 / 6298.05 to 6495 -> 1.03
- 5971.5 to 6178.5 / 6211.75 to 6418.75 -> 1.02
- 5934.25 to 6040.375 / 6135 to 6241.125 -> 1.02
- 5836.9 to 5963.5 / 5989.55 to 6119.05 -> 1.01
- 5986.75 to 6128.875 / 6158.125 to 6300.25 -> 1.04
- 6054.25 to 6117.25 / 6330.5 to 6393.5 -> 1.05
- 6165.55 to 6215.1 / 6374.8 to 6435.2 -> 0.98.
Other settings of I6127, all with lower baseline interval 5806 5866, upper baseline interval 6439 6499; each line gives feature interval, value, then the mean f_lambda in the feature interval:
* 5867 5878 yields 0.35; 7.24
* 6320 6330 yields -0.22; 7.88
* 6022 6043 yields -0.08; 7.59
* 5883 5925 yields -0.21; 7.53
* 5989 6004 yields -0.90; 7.99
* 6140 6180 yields -0.52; 7.72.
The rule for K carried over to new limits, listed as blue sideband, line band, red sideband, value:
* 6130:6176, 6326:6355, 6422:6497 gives 0.58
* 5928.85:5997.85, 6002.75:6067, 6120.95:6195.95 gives 1.35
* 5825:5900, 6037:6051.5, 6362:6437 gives -1.03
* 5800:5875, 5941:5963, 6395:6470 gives 0.02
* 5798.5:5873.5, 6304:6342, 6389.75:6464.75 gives -1.13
